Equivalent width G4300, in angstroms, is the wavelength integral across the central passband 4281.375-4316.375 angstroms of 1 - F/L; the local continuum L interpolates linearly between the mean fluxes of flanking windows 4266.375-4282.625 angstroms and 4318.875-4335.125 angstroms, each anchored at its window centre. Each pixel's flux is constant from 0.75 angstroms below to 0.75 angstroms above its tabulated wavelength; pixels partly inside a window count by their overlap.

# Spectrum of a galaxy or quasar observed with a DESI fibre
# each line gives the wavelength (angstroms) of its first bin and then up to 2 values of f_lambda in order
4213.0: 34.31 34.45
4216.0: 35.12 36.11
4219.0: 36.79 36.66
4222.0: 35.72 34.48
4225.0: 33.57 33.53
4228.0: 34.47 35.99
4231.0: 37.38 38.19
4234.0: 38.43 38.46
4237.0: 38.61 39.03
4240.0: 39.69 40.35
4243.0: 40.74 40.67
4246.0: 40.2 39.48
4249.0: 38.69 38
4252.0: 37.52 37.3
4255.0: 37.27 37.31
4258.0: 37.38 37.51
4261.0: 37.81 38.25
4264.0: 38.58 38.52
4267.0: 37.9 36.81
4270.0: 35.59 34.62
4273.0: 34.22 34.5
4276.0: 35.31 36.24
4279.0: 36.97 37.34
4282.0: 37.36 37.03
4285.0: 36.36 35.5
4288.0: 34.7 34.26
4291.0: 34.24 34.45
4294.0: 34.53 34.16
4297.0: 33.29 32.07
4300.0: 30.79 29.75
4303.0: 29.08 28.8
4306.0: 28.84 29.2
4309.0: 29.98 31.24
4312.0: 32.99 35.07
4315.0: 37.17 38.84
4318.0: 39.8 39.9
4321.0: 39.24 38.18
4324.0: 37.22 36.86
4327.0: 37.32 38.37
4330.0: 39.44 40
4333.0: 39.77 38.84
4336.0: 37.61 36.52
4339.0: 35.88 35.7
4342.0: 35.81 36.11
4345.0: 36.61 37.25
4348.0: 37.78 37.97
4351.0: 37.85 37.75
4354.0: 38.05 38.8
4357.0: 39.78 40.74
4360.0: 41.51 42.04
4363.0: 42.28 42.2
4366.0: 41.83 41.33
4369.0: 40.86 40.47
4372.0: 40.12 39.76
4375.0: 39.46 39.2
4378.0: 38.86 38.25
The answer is 3.8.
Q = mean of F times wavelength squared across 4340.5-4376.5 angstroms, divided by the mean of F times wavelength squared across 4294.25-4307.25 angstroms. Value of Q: 1.31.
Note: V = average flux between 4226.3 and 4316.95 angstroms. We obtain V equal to 35.9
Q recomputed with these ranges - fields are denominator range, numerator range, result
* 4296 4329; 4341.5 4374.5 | 1.18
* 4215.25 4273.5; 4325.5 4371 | 1.09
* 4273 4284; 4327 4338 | 1.09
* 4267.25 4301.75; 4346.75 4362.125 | 1.16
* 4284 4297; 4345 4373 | 1.18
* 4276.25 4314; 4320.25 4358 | 1.16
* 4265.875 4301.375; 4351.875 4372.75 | 1.20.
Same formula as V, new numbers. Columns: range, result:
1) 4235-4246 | 39.7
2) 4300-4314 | 30.5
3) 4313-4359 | 37.9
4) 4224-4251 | 38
